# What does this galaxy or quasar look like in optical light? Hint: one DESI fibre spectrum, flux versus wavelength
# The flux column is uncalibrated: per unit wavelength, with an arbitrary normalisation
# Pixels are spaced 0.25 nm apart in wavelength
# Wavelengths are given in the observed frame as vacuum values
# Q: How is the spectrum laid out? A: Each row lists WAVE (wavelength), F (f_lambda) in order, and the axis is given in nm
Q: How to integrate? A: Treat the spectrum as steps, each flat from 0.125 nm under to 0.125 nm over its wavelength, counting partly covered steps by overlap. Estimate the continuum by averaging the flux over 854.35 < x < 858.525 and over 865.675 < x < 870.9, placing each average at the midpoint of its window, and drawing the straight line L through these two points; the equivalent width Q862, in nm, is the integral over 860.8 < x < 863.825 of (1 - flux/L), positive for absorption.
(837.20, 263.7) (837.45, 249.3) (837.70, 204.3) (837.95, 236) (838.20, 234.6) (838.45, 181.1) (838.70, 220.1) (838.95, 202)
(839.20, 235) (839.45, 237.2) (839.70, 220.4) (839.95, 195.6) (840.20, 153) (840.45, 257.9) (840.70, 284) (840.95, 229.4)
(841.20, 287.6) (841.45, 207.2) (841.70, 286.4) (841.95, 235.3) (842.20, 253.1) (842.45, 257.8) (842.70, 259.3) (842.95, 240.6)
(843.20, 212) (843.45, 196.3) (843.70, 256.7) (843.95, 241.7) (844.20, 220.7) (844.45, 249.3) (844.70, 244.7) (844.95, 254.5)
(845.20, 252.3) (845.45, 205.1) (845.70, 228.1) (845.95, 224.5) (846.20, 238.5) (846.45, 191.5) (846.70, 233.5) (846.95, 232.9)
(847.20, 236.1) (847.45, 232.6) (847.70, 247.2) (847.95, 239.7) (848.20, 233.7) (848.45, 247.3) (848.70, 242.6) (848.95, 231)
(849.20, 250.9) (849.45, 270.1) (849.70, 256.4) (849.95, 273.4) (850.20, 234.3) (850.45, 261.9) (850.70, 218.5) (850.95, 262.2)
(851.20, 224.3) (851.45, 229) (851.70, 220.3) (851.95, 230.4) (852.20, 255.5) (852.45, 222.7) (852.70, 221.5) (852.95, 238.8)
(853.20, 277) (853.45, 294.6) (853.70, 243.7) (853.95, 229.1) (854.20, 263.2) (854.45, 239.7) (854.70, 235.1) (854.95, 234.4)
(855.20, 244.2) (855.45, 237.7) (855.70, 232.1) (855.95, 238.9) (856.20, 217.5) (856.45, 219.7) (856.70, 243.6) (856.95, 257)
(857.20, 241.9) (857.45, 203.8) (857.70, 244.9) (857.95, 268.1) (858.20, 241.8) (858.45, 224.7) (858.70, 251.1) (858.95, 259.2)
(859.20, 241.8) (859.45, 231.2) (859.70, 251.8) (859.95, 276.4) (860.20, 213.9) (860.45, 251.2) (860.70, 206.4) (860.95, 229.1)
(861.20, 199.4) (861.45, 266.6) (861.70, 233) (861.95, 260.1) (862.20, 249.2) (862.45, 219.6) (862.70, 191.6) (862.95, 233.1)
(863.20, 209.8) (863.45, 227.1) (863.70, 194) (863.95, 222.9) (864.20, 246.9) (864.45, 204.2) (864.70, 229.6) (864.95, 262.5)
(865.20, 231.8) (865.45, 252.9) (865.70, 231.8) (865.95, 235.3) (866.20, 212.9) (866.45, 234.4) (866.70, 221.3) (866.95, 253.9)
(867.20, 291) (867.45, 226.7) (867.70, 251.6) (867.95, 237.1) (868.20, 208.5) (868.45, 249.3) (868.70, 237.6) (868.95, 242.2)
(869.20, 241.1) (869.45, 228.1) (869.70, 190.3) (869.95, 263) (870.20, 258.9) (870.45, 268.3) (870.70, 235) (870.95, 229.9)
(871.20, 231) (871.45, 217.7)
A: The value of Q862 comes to 0.15 nm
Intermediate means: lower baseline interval 237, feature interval 226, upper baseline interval 239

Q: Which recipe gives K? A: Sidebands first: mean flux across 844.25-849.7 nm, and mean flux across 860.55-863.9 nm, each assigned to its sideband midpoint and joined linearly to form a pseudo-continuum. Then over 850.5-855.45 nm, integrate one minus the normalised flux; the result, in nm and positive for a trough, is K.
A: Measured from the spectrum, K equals -0.19 nm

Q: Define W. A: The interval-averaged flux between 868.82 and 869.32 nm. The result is 242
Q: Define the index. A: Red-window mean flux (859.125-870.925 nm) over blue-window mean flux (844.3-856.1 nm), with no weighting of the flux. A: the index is 0.98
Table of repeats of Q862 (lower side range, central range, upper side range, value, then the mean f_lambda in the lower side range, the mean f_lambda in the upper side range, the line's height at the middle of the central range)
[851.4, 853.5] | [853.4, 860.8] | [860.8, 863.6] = -0.17 nm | 242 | 228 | 236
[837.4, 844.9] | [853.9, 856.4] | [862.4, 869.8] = -0.05 nm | 233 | 231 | 232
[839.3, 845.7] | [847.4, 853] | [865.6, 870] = -0.10 nm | 237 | 236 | 237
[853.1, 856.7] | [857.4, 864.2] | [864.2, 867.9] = 0.19 nm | 243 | 239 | 241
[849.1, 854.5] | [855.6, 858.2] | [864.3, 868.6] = 0.07 nm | 246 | 237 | 243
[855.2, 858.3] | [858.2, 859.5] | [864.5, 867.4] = -0.02 nm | 237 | 240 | 238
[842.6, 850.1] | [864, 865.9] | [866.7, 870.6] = 0.04 nm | 238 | 242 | 242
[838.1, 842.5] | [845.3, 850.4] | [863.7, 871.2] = -0.10 nm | 232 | 237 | 233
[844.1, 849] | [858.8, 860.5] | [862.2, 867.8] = -0.10 nm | 234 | 231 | 232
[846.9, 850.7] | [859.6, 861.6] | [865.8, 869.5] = 0.04 nm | 245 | 238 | 241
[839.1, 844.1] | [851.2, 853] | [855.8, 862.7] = 0.05 nm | 237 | 238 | 238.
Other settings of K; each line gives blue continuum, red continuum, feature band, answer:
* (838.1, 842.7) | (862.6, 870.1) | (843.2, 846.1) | 0.00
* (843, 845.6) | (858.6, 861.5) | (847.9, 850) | -0.12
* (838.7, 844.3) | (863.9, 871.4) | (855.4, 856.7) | 0.03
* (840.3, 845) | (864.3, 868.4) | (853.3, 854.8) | -0.06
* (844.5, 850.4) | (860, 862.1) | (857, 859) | -0.05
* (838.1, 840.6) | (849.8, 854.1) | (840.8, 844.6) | -0.35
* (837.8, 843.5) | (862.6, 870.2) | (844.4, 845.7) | -0.04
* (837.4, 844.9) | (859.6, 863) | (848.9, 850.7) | -0.15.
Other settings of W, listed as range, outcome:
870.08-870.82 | 254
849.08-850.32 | 257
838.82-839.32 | 218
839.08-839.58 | 236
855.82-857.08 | 235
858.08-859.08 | 244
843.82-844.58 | 237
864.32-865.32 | 232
